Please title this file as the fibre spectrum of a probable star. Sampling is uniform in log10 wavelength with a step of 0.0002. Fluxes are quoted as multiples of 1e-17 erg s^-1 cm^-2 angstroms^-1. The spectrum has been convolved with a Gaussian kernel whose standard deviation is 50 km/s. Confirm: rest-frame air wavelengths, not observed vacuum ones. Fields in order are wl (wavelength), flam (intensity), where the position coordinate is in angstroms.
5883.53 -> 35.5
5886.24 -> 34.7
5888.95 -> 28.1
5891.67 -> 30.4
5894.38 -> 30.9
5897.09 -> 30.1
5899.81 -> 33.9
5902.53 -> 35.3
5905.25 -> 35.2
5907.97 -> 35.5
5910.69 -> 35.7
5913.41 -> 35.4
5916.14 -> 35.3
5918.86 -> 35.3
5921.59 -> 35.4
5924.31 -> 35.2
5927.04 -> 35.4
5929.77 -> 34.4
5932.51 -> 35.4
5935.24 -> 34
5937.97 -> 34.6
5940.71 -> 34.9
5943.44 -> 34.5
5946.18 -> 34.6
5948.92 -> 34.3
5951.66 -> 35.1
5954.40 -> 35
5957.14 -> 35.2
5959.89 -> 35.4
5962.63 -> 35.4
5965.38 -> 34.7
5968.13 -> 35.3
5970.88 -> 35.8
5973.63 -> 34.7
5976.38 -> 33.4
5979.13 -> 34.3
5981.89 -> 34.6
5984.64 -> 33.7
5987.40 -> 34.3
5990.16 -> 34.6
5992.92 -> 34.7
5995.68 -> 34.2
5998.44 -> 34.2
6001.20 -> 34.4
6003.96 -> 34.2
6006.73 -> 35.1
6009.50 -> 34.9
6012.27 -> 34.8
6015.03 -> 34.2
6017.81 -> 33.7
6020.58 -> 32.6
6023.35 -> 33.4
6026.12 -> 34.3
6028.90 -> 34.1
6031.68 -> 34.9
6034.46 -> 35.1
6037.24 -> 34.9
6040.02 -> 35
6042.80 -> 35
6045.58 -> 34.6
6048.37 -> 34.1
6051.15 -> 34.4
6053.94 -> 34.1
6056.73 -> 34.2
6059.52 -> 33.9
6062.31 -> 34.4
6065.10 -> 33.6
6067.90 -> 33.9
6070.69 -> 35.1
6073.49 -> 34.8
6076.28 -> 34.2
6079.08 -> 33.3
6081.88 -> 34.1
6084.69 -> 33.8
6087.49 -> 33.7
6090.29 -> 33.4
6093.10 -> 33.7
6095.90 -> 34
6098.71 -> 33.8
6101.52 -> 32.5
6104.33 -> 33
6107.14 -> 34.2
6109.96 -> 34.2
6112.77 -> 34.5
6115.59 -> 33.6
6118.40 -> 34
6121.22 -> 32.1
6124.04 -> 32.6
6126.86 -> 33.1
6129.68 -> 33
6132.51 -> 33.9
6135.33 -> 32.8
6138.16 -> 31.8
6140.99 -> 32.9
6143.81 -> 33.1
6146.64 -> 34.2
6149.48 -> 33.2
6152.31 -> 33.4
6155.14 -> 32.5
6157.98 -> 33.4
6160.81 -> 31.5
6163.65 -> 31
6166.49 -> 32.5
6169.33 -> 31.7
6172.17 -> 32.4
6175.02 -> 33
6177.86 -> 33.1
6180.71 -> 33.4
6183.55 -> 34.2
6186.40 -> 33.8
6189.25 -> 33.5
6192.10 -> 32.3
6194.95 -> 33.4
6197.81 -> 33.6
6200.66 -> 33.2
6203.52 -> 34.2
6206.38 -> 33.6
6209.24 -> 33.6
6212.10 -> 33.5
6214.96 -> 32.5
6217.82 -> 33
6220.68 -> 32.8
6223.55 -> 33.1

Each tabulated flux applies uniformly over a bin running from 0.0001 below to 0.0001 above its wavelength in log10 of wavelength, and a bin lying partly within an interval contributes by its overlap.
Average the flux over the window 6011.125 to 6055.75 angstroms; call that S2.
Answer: 34.3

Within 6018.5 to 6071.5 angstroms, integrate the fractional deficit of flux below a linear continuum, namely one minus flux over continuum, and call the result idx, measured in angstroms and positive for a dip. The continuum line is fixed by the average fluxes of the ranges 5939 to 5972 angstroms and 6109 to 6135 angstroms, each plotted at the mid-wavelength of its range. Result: -0.2 angstroms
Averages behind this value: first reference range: 35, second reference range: 33.4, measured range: 34.3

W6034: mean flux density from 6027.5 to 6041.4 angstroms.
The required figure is 34.8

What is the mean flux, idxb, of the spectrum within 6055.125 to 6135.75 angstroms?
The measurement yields 33.7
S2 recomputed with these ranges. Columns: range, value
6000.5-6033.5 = 34.2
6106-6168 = 33.1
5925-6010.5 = 34.7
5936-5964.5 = 34.9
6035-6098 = 34.2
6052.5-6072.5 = 34.2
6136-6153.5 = 33.1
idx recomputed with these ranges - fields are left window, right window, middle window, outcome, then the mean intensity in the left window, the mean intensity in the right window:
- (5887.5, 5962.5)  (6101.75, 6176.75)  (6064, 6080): -0.39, 34.3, 33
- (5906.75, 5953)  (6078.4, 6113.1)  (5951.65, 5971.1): -0.26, 35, 33.7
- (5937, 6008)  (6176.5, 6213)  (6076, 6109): 0.39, 34.7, 33.5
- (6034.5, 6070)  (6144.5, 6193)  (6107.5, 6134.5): 0.04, 34.4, 32.9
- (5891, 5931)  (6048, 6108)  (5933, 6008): -1.06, 34.3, 33.9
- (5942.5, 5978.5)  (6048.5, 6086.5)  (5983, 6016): 0.15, 34.9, 34.1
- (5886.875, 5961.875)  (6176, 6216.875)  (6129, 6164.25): 0.74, 34.3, 33.4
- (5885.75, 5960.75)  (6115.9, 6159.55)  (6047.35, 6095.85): -0.87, 34.2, 33.1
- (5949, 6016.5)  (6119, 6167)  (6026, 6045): -0.41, 34.7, 32.8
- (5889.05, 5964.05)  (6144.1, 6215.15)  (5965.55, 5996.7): -0.37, 34.4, 33.1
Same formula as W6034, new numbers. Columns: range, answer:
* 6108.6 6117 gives 34.1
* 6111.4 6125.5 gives 33.4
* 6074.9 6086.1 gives 33.8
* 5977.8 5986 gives 34.2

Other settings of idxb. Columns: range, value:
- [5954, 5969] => 35.2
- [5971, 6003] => 34.3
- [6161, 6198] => 32.8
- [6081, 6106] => 33.6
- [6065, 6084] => 34.2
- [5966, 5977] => 34.9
